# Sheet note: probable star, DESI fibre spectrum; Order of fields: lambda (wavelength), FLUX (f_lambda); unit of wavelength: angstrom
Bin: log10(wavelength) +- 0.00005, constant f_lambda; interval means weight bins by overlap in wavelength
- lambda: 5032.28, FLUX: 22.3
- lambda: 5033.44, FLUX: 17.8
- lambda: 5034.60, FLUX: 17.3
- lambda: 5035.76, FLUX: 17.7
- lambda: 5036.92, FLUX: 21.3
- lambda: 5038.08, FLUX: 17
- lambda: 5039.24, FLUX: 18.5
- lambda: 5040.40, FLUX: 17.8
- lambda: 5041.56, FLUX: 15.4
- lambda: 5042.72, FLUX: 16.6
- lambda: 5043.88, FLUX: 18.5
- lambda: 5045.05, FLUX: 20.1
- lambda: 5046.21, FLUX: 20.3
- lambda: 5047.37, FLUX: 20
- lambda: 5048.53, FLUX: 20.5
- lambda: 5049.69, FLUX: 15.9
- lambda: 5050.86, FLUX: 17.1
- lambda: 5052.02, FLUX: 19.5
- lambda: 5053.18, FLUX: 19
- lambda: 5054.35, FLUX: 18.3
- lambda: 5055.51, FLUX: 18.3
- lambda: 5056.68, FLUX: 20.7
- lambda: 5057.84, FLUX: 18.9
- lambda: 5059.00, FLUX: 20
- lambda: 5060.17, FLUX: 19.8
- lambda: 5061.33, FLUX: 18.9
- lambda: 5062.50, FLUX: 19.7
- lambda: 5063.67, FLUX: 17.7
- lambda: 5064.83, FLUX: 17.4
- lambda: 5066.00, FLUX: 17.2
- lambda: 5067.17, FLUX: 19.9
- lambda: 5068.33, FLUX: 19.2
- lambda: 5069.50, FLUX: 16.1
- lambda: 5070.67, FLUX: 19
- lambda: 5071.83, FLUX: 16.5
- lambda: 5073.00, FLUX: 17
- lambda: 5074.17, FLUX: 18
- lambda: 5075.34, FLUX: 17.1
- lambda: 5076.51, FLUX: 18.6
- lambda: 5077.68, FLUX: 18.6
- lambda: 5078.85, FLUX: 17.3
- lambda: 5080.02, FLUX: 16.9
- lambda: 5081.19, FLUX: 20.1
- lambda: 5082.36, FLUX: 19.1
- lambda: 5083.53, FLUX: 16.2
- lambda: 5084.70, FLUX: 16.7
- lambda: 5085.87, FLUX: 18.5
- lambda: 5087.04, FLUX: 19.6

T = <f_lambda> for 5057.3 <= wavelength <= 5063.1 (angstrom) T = 19.4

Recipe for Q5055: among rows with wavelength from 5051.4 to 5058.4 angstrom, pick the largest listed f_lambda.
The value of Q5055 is 20.7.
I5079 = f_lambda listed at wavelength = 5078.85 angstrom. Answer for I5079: 17.3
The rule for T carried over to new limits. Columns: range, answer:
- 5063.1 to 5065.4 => 17.6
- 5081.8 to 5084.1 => 17.6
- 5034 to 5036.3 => 17.5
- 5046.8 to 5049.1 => 20.3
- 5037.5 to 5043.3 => 17.1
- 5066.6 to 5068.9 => 19.6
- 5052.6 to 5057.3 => 19.1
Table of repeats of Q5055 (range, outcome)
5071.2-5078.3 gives 18.6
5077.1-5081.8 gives 20.1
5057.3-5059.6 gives 20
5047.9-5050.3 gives 20.5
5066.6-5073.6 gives 19.9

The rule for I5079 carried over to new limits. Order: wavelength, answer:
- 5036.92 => 21.3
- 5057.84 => 18.9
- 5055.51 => 18.3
